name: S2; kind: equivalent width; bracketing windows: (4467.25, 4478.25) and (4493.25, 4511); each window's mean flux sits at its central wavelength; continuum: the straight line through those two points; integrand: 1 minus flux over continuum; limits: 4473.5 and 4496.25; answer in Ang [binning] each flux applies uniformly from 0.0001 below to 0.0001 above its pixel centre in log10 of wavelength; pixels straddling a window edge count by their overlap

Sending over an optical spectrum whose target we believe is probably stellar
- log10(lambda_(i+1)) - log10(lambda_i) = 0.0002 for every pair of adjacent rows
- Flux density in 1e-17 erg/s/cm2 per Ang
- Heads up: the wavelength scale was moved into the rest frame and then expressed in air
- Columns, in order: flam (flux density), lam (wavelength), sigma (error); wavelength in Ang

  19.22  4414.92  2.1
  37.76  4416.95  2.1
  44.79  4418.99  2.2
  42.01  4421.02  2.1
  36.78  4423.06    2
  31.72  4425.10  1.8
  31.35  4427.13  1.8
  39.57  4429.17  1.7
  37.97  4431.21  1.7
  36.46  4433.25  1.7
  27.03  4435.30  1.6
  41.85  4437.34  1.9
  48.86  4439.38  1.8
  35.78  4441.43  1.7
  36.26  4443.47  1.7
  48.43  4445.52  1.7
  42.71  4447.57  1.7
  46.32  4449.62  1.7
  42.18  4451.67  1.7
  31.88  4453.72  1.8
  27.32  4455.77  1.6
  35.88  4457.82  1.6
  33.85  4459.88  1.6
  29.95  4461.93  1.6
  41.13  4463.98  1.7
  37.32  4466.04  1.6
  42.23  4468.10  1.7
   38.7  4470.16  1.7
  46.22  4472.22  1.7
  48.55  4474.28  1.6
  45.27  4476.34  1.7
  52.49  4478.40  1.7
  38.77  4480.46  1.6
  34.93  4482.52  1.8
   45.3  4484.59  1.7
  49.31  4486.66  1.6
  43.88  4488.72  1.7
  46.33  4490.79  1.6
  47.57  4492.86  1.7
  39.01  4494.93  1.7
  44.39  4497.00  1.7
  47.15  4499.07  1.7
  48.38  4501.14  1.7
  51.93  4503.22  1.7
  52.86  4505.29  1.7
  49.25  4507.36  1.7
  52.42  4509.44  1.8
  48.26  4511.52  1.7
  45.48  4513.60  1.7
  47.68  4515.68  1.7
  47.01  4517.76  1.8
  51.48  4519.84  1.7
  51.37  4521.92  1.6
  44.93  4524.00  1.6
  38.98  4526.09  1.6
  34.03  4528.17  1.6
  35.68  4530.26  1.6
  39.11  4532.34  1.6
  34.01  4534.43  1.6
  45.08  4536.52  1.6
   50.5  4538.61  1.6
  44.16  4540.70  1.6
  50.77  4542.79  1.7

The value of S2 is 0.8 Ang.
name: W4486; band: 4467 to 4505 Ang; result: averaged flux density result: 45.2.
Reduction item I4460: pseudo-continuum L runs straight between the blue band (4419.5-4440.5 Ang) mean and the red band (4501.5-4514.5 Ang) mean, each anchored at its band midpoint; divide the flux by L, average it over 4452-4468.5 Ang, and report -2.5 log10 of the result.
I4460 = 0.21 mag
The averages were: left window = 37.5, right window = 50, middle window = 35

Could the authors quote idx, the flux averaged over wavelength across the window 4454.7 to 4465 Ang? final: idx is 33.6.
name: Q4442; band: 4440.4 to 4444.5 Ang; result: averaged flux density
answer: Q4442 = 36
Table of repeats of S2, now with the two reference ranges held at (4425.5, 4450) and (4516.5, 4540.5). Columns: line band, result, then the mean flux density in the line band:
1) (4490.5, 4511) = -3.0 Ang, 48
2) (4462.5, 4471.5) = 0.2 Ang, 39.5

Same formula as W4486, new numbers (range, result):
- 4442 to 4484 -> 40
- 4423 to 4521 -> 42.3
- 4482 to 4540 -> 45.3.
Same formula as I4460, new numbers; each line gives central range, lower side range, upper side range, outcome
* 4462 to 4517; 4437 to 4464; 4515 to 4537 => -0.12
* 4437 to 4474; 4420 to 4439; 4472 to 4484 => 0.03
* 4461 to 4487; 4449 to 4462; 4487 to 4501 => -0.05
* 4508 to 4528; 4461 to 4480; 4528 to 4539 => -0.17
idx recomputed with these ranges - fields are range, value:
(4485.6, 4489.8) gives 46.6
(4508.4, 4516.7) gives 48.4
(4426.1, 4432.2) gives 36.3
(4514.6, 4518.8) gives 47.3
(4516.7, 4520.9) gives 49.3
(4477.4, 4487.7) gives 44.2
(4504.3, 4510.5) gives 51.5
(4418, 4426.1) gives 38.8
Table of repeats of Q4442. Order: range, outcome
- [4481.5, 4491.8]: 43.9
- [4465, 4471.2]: 39.4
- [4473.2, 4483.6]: 44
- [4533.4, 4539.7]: 43.2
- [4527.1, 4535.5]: 35.8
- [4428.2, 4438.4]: 36.6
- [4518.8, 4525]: 49.3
